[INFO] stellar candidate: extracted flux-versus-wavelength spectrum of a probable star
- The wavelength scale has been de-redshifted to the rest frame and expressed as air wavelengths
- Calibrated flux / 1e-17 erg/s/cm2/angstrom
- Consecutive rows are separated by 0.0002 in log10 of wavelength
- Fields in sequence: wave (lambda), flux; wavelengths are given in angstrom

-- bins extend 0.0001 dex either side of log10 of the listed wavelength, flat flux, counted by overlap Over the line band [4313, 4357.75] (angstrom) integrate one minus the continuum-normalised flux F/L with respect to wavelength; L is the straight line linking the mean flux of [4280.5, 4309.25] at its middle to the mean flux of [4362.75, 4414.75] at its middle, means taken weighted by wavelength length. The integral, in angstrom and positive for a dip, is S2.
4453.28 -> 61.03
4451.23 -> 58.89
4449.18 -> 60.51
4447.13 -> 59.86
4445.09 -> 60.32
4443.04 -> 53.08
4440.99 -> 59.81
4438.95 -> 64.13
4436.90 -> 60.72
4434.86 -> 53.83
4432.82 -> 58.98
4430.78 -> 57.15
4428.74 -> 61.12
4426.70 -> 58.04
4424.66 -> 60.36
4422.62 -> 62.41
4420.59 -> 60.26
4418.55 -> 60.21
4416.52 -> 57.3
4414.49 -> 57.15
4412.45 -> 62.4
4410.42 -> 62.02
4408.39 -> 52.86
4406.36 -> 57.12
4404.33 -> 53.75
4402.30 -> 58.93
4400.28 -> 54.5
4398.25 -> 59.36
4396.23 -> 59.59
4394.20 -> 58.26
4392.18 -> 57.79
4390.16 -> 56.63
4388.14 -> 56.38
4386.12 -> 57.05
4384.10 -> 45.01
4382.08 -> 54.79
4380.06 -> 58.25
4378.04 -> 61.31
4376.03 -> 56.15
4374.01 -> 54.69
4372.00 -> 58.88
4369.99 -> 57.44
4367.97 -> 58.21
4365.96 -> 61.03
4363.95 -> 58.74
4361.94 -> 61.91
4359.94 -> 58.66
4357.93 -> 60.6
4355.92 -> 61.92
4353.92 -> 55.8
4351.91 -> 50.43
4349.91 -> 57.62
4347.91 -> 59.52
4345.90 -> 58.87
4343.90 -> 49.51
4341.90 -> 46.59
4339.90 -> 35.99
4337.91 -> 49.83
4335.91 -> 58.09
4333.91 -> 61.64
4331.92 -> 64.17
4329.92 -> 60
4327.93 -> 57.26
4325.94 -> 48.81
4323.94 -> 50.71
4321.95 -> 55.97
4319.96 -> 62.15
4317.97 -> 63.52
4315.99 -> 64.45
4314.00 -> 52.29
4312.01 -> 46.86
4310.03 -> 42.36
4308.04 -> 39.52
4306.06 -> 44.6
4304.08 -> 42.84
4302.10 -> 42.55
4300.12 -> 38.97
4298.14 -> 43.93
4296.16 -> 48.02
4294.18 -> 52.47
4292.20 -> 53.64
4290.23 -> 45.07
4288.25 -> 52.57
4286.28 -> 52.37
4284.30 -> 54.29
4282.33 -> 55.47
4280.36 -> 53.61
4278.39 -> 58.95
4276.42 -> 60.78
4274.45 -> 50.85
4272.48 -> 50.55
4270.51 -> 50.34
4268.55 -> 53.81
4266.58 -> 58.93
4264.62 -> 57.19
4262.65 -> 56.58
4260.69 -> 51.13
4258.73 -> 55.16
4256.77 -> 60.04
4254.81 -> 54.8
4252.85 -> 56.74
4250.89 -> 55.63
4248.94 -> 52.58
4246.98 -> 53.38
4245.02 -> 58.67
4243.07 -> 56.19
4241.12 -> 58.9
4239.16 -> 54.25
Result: -3.5 angstrom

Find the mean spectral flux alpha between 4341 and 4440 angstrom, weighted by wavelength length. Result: 57.7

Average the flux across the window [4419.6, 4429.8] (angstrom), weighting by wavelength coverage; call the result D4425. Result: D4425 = 60.4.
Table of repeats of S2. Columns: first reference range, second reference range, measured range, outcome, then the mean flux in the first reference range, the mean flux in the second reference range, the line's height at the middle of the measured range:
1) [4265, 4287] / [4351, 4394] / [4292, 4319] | 3.6 angstrom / 54.6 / 57.3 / 55.4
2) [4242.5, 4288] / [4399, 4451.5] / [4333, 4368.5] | 0.8 angstrom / 55.1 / 58.7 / 57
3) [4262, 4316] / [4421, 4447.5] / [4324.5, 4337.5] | -1.1 angstrom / 50.5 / 59.2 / 53.1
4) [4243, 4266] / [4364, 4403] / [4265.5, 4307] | 4.0 angstrom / 55.7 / 57.1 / 56.1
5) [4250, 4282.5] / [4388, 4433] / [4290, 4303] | 2.2 angstrom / 55.3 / 58.4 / 56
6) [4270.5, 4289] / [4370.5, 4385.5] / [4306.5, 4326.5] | 0.8 angstrom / 54.2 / 55.7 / 54.7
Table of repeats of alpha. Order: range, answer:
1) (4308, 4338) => 55.5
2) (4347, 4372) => 58.5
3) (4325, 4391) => 56.1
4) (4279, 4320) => 49.9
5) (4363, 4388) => 56.8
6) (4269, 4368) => 53.3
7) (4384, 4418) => 57.2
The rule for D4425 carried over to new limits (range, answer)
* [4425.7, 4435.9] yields 57.9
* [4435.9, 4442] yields 61.5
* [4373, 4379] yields 57.4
